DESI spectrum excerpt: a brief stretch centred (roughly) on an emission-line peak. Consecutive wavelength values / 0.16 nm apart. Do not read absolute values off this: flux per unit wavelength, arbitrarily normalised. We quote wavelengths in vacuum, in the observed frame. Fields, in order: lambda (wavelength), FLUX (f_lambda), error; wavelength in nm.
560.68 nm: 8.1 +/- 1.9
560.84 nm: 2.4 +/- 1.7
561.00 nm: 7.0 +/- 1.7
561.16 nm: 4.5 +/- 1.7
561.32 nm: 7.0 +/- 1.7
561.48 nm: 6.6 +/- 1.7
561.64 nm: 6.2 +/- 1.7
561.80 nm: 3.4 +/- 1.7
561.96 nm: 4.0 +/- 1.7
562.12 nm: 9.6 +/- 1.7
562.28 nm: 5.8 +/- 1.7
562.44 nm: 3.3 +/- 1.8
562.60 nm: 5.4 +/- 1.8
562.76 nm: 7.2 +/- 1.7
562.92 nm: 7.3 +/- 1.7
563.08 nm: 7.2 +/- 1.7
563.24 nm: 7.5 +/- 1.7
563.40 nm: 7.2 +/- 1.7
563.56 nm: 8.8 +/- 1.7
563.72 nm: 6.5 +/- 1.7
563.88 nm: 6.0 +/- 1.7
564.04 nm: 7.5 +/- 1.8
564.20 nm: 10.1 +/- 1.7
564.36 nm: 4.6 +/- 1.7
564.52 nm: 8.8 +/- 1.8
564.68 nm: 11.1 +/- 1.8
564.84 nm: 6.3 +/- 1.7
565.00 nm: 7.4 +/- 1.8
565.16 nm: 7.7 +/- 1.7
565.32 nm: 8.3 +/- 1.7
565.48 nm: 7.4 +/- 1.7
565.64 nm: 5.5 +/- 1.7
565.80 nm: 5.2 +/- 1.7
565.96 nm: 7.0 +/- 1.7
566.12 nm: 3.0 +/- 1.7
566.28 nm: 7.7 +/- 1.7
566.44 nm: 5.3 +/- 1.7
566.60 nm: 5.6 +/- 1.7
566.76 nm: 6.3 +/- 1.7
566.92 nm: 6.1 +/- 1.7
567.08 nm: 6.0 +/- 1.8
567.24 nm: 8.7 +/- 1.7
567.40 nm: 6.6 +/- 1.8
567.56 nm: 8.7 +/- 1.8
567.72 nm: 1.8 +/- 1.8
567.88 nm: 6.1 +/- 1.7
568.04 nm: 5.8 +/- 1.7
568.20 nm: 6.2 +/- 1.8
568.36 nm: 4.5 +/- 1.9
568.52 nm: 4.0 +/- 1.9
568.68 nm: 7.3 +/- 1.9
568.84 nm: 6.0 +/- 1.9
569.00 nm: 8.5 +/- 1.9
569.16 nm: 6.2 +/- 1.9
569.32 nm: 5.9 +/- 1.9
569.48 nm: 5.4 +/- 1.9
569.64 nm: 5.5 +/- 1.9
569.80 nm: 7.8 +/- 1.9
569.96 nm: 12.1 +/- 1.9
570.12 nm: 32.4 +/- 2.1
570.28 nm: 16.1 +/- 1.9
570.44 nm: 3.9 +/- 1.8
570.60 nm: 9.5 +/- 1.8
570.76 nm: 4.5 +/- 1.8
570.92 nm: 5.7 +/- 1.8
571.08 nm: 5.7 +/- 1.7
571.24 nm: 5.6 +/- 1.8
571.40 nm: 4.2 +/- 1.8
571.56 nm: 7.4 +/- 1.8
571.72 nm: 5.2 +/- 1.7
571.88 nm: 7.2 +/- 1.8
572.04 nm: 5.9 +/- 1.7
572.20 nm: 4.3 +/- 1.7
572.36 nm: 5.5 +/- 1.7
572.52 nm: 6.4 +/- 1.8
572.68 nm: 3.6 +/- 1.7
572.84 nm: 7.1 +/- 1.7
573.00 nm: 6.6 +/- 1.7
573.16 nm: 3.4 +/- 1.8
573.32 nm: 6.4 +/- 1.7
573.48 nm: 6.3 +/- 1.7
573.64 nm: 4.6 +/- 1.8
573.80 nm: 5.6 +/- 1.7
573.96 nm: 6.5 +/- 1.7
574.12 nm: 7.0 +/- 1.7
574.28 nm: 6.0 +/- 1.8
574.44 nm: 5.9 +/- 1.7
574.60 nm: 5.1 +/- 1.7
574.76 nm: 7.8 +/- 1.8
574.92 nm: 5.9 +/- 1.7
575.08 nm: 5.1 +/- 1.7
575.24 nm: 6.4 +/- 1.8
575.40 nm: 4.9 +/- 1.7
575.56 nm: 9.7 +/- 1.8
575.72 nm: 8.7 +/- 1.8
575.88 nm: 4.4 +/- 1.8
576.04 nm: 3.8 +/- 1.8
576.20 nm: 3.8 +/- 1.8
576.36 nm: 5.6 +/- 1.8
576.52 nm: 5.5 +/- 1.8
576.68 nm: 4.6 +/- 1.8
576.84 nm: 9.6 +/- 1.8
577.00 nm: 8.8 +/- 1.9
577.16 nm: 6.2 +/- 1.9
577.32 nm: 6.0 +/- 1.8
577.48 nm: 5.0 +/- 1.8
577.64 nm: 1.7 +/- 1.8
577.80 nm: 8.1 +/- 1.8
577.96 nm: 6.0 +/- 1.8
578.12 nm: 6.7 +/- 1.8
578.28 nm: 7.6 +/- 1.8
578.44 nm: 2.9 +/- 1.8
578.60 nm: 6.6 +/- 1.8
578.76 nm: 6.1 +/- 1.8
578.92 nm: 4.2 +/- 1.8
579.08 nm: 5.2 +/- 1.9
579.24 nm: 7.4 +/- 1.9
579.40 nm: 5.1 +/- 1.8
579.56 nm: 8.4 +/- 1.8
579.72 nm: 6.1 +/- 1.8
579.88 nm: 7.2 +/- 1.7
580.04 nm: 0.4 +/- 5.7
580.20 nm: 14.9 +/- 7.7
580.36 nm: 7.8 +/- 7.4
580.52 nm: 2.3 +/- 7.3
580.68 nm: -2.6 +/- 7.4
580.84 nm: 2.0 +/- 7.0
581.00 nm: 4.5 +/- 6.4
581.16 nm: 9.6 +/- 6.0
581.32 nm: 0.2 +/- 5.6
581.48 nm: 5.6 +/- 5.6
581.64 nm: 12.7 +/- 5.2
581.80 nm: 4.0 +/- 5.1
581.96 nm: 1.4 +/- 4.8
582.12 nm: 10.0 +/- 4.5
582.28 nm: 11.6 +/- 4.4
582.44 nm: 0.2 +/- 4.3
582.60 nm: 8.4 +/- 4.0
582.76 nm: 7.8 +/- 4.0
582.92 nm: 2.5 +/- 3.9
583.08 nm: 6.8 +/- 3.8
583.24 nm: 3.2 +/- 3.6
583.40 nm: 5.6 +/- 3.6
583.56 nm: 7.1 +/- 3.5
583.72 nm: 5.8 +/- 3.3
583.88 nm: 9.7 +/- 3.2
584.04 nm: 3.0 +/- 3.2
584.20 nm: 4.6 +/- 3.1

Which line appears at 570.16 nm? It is [O III] 5007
